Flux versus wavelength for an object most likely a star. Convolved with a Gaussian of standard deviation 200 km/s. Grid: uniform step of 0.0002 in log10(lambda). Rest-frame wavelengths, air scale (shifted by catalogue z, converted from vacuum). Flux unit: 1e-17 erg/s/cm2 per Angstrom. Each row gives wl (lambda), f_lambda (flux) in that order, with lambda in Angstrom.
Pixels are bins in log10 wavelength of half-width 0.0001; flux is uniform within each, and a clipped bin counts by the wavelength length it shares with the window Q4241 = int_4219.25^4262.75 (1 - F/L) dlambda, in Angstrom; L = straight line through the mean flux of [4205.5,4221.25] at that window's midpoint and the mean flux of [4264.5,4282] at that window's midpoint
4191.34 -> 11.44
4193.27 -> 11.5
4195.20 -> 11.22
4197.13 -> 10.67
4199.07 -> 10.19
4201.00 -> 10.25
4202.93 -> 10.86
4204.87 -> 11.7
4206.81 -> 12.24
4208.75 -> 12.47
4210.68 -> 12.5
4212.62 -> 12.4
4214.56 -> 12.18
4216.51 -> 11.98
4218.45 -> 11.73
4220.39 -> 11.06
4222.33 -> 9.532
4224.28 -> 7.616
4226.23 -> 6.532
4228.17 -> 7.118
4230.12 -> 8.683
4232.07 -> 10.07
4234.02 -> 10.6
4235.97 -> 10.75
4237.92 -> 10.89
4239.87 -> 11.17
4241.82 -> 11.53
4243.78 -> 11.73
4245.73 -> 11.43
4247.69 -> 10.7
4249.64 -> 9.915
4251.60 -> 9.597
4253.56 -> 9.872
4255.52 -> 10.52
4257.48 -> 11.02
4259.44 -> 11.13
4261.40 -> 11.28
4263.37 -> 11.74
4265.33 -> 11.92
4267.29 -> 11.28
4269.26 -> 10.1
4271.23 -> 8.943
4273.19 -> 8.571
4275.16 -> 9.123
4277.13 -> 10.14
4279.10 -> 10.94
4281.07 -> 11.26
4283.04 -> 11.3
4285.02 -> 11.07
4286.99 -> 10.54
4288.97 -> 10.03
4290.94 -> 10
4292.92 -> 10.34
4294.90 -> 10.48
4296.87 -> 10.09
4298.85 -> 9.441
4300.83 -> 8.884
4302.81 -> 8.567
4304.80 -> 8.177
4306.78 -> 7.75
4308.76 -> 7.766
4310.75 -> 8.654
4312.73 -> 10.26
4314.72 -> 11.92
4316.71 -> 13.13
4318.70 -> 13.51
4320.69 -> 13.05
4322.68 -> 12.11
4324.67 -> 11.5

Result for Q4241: 4.0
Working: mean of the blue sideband 12.1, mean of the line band 10.1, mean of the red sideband 10.2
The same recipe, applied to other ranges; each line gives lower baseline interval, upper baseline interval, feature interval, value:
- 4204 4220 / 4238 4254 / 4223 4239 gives 3.2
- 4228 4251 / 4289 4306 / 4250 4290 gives -2.2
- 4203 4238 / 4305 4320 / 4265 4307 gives 1.8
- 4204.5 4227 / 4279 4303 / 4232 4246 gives -0.4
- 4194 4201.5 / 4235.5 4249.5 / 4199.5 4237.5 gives 1.1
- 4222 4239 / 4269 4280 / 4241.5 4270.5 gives -4.7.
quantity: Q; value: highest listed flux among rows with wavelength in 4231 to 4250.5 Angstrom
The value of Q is 11.73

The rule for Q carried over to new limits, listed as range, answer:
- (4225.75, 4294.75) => 11.92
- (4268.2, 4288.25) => 11.3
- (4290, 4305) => 10.48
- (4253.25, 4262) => 11.28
